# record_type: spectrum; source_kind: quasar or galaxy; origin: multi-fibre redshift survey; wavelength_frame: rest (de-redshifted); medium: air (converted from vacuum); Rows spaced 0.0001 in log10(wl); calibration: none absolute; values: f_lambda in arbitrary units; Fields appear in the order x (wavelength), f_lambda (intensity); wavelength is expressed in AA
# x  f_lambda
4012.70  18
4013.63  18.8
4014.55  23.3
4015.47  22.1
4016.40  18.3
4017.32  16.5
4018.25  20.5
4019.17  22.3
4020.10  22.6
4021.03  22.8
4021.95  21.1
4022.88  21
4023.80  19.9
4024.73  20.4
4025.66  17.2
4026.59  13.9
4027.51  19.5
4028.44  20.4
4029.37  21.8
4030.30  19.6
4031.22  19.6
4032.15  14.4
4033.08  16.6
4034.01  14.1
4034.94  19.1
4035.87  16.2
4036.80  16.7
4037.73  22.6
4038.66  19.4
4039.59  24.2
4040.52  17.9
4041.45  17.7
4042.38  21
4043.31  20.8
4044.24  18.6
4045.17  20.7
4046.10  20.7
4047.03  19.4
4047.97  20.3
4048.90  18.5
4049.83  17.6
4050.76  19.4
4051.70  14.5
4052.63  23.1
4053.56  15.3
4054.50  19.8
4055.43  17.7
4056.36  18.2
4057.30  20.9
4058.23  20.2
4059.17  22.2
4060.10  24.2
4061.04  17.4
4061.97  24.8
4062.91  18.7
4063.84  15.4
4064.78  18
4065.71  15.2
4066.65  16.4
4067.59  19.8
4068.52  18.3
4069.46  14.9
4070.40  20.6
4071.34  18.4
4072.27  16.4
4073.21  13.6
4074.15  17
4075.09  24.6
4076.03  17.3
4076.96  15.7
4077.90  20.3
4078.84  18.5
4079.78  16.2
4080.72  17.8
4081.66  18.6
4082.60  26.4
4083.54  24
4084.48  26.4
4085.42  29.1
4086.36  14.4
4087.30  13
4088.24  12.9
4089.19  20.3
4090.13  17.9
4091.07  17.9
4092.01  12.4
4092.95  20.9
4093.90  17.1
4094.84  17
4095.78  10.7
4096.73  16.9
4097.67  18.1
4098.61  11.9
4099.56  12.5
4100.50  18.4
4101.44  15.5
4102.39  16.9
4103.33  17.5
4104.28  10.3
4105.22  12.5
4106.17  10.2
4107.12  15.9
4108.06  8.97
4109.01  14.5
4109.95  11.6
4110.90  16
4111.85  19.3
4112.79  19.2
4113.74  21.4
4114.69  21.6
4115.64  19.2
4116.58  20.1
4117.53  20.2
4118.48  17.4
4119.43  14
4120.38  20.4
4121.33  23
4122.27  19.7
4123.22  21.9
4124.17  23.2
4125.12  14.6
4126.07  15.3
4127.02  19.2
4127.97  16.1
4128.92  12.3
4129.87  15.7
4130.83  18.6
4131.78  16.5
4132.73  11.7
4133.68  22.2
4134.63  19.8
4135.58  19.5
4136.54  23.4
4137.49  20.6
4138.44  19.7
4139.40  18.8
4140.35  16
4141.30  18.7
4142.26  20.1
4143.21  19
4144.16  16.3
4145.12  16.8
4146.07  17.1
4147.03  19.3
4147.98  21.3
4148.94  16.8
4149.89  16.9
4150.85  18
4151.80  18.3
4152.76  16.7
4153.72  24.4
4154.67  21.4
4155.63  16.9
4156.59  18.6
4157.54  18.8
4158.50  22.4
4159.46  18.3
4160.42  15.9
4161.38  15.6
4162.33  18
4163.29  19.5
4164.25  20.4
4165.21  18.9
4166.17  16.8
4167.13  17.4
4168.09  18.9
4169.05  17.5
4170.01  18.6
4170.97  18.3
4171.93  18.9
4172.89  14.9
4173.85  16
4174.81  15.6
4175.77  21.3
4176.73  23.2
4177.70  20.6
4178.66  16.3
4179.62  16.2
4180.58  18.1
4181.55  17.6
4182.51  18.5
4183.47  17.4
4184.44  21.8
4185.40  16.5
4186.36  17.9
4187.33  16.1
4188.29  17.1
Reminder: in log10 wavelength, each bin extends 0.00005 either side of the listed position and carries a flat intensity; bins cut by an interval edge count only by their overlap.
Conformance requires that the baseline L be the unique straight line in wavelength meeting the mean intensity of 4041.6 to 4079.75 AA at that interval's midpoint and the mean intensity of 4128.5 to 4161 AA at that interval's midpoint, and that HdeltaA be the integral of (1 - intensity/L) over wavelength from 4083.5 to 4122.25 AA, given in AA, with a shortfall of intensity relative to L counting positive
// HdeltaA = 3.5 AA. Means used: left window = 18.8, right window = 18.4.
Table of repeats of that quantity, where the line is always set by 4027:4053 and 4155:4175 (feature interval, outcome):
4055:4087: -0.89 AA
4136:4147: -0.37 AA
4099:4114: 2.88 AA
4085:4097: 1.10 AA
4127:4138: 0.20 AA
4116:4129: -0.16 AA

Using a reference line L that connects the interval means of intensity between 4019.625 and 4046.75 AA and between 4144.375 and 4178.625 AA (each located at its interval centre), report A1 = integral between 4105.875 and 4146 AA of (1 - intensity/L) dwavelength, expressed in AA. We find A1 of 1.8 AA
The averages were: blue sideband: 19.3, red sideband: 18.5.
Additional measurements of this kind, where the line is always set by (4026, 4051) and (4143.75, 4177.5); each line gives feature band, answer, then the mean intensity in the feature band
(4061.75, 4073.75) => 0.77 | 17.6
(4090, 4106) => 2.80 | 15.4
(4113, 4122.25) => -0.54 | 19.7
